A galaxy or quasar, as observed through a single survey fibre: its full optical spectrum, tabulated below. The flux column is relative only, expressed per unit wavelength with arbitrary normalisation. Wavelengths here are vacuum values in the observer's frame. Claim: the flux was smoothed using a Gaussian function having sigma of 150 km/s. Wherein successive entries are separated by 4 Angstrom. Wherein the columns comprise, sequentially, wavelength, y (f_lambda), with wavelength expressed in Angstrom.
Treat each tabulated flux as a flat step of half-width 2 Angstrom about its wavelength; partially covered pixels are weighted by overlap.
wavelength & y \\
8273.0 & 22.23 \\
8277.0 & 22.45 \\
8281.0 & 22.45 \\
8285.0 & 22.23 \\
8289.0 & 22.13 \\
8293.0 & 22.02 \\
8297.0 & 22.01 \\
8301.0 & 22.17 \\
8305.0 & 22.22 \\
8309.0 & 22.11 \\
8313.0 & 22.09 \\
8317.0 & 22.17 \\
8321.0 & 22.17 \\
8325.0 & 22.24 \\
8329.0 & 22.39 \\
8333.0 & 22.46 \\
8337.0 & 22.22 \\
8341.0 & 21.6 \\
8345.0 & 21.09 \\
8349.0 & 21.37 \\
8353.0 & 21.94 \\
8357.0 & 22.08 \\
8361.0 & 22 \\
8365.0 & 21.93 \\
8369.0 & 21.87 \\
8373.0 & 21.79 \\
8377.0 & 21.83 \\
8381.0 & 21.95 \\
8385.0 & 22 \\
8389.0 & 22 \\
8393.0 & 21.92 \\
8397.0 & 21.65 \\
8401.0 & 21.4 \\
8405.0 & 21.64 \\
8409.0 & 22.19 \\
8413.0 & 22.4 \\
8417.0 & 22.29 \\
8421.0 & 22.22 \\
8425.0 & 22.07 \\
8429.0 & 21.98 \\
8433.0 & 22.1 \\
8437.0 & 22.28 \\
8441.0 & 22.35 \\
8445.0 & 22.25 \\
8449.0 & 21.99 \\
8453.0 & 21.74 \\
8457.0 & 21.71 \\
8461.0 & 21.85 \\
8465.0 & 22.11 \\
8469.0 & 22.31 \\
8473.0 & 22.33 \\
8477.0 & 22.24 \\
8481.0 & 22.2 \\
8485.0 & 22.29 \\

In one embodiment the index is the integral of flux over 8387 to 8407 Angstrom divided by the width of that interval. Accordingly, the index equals 21.7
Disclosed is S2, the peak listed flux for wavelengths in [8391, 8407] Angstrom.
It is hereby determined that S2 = 21.92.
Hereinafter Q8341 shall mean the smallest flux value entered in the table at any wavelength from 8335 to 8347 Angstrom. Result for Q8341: 21.09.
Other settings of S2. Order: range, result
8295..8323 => 22.22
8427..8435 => 22.1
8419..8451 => 22.35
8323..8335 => 22.46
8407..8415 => 22.4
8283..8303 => 22.23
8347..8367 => 22.08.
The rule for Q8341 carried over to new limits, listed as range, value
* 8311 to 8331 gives 22.09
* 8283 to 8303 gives 22.01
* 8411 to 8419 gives 22.29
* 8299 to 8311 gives 22.11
